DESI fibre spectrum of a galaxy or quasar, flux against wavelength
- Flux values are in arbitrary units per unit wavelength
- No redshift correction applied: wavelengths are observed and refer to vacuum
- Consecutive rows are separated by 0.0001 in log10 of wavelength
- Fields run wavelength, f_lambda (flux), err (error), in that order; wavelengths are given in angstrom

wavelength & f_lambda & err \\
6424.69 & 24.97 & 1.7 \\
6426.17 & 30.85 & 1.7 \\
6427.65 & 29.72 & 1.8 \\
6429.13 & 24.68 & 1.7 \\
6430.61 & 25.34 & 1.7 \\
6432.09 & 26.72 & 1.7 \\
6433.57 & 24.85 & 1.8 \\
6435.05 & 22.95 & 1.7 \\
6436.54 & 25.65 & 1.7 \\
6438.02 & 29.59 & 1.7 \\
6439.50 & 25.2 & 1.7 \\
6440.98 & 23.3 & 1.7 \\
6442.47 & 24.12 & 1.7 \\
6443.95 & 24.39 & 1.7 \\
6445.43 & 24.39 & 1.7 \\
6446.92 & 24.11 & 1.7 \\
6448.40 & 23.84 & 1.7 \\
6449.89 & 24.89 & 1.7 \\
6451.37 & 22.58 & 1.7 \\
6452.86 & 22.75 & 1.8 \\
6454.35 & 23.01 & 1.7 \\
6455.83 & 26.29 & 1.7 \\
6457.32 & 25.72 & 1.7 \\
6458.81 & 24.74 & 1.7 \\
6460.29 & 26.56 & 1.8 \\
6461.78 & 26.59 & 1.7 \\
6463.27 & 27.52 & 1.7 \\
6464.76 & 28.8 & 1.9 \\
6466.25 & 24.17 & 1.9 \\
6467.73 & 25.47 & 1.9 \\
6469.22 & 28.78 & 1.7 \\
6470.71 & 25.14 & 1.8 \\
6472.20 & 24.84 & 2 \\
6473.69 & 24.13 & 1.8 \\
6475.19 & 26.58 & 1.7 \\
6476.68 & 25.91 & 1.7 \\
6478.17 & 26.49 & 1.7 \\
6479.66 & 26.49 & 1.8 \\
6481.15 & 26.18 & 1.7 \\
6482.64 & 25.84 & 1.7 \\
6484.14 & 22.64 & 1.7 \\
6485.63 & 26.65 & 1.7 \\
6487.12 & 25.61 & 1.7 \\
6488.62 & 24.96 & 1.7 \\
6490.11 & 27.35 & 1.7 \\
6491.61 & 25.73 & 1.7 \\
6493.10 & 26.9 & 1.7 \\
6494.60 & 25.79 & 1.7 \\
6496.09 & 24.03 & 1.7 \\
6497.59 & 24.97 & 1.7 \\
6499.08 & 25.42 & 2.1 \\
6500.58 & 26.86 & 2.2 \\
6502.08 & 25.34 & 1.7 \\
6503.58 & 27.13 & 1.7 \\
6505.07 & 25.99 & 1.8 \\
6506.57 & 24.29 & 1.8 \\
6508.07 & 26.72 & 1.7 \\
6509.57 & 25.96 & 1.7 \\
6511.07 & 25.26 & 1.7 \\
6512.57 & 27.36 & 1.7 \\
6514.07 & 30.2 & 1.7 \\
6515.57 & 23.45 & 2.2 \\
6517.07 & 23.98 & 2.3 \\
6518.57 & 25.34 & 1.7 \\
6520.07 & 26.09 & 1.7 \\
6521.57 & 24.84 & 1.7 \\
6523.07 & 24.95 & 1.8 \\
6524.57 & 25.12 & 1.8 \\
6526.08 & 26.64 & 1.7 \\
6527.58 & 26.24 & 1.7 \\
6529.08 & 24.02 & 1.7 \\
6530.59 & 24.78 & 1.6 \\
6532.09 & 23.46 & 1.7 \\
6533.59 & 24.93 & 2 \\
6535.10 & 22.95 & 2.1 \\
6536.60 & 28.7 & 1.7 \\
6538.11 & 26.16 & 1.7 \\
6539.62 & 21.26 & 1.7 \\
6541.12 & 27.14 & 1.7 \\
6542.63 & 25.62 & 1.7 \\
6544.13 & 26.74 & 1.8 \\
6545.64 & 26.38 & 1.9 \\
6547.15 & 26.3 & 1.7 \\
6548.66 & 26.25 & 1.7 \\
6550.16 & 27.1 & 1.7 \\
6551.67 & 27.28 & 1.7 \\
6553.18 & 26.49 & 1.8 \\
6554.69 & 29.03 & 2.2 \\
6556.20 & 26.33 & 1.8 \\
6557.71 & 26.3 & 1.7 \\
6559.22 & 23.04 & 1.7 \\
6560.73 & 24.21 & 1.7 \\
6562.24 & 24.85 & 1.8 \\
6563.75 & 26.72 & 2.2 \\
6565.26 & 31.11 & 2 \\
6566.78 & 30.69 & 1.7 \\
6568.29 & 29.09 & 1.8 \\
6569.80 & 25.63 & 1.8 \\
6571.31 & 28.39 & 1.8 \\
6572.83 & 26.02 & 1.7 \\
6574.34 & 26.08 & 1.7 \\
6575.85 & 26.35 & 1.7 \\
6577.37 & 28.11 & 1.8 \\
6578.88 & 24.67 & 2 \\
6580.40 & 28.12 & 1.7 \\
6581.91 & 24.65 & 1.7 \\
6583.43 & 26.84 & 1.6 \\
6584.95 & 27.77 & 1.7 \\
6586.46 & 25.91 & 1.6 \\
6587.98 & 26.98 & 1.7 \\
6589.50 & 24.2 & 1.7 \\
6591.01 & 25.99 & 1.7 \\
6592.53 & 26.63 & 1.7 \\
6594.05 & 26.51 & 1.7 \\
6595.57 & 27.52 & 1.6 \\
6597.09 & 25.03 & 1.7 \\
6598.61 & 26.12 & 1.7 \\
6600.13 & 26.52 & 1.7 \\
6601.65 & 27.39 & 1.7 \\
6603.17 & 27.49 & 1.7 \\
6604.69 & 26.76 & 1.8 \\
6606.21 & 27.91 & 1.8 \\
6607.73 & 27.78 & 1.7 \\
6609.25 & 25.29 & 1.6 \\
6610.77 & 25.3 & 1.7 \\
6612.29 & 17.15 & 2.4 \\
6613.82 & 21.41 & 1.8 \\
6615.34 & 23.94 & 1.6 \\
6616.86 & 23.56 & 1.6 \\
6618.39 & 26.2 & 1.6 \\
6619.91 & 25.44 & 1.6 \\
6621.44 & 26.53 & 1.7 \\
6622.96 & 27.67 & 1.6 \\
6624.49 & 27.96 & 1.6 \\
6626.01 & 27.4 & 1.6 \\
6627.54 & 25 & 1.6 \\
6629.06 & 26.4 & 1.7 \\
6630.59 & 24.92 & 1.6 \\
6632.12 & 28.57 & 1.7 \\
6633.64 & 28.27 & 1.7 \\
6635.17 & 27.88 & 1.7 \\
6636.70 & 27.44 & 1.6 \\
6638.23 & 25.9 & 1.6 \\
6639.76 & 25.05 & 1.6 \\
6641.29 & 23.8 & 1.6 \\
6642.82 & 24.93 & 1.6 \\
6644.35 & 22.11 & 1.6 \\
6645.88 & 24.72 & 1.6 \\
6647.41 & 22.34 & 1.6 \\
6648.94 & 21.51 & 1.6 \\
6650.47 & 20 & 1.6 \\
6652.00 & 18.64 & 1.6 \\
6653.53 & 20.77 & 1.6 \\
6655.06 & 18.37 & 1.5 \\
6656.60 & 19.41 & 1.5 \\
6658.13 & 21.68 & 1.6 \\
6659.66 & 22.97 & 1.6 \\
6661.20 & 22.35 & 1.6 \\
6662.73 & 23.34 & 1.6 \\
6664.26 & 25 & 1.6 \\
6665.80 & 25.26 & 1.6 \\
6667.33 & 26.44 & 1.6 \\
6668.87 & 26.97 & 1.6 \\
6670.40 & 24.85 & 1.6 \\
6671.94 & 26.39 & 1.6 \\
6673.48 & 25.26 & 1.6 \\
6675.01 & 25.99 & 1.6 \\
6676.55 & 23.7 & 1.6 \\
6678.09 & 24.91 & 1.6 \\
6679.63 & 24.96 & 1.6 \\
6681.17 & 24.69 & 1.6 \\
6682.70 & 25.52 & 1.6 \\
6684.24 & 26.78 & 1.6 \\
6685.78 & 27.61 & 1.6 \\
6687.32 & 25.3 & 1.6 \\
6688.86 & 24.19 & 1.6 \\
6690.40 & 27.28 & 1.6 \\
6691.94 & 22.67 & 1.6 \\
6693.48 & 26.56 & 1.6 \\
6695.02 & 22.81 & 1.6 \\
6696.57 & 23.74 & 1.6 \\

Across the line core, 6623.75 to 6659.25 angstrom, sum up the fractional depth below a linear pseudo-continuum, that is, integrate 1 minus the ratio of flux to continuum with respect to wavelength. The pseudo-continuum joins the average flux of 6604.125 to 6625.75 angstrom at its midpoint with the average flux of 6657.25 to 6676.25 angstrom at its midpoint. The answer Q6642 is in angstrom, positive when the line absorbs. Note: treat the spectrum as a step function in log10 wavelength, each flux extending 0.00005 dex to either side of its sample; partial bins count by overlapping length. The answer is 1.3 angstrom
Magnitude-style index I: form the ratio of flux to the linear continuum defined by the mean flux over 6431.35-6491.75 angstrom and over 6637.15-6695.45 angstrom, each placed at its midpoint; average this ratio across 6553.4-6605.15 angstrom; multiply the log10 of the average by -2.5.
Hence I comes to -0.09 mag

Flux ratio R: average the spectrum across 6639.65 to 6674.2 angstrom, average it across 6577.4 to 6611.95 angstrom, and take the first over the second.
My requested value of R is 0.88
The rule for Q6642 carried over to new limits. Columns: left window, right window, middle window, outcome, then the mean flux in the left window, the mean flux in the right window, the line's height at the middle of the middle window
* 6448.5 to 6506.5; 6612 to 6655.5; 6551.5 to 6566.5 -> -1.00 angstrom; 25.6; 24.4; 25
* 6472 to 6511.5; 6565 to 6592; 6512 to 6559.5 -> 1.00 angstrom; 25.7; 27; 26.3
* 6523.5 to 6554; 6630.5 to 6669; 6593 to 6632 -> -2.25 angstrom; 25.7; 23.7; 24.4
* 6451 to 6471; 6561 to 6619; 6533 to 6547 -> 0.22 angstrom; 25.6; 26.2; 26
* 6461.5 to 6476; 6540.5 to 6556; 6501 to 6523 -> 0.57 angstrom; 26.2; 26.8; 26.5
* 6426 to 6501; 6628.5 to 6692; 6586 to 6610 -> -1.67 angstrom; 25.6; 24.4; 24.8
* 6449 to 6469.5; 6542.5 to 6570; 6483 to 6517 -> 0.32 angstrom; 25.5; 26.9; 26.1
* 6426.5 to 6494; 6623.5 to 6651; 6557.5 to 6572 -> -0.93 angstrom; 25.5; 25.3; 25.4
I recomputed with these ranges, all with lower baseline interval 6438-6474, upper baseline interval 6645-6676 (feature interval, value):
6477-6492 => -0.039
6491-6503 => -0.038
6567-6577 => -0.135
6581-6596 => -0.106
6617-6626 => -0.134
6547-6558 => -0.117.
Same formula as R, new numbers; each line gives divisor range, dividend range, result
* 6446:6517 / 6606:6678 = 0.95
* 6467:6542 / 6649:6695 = 0.94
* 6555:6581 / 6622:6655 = 0.92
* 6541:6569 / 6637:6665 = 0.84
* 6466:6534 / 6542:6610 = 1.04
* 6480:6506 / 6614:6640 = 1.02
